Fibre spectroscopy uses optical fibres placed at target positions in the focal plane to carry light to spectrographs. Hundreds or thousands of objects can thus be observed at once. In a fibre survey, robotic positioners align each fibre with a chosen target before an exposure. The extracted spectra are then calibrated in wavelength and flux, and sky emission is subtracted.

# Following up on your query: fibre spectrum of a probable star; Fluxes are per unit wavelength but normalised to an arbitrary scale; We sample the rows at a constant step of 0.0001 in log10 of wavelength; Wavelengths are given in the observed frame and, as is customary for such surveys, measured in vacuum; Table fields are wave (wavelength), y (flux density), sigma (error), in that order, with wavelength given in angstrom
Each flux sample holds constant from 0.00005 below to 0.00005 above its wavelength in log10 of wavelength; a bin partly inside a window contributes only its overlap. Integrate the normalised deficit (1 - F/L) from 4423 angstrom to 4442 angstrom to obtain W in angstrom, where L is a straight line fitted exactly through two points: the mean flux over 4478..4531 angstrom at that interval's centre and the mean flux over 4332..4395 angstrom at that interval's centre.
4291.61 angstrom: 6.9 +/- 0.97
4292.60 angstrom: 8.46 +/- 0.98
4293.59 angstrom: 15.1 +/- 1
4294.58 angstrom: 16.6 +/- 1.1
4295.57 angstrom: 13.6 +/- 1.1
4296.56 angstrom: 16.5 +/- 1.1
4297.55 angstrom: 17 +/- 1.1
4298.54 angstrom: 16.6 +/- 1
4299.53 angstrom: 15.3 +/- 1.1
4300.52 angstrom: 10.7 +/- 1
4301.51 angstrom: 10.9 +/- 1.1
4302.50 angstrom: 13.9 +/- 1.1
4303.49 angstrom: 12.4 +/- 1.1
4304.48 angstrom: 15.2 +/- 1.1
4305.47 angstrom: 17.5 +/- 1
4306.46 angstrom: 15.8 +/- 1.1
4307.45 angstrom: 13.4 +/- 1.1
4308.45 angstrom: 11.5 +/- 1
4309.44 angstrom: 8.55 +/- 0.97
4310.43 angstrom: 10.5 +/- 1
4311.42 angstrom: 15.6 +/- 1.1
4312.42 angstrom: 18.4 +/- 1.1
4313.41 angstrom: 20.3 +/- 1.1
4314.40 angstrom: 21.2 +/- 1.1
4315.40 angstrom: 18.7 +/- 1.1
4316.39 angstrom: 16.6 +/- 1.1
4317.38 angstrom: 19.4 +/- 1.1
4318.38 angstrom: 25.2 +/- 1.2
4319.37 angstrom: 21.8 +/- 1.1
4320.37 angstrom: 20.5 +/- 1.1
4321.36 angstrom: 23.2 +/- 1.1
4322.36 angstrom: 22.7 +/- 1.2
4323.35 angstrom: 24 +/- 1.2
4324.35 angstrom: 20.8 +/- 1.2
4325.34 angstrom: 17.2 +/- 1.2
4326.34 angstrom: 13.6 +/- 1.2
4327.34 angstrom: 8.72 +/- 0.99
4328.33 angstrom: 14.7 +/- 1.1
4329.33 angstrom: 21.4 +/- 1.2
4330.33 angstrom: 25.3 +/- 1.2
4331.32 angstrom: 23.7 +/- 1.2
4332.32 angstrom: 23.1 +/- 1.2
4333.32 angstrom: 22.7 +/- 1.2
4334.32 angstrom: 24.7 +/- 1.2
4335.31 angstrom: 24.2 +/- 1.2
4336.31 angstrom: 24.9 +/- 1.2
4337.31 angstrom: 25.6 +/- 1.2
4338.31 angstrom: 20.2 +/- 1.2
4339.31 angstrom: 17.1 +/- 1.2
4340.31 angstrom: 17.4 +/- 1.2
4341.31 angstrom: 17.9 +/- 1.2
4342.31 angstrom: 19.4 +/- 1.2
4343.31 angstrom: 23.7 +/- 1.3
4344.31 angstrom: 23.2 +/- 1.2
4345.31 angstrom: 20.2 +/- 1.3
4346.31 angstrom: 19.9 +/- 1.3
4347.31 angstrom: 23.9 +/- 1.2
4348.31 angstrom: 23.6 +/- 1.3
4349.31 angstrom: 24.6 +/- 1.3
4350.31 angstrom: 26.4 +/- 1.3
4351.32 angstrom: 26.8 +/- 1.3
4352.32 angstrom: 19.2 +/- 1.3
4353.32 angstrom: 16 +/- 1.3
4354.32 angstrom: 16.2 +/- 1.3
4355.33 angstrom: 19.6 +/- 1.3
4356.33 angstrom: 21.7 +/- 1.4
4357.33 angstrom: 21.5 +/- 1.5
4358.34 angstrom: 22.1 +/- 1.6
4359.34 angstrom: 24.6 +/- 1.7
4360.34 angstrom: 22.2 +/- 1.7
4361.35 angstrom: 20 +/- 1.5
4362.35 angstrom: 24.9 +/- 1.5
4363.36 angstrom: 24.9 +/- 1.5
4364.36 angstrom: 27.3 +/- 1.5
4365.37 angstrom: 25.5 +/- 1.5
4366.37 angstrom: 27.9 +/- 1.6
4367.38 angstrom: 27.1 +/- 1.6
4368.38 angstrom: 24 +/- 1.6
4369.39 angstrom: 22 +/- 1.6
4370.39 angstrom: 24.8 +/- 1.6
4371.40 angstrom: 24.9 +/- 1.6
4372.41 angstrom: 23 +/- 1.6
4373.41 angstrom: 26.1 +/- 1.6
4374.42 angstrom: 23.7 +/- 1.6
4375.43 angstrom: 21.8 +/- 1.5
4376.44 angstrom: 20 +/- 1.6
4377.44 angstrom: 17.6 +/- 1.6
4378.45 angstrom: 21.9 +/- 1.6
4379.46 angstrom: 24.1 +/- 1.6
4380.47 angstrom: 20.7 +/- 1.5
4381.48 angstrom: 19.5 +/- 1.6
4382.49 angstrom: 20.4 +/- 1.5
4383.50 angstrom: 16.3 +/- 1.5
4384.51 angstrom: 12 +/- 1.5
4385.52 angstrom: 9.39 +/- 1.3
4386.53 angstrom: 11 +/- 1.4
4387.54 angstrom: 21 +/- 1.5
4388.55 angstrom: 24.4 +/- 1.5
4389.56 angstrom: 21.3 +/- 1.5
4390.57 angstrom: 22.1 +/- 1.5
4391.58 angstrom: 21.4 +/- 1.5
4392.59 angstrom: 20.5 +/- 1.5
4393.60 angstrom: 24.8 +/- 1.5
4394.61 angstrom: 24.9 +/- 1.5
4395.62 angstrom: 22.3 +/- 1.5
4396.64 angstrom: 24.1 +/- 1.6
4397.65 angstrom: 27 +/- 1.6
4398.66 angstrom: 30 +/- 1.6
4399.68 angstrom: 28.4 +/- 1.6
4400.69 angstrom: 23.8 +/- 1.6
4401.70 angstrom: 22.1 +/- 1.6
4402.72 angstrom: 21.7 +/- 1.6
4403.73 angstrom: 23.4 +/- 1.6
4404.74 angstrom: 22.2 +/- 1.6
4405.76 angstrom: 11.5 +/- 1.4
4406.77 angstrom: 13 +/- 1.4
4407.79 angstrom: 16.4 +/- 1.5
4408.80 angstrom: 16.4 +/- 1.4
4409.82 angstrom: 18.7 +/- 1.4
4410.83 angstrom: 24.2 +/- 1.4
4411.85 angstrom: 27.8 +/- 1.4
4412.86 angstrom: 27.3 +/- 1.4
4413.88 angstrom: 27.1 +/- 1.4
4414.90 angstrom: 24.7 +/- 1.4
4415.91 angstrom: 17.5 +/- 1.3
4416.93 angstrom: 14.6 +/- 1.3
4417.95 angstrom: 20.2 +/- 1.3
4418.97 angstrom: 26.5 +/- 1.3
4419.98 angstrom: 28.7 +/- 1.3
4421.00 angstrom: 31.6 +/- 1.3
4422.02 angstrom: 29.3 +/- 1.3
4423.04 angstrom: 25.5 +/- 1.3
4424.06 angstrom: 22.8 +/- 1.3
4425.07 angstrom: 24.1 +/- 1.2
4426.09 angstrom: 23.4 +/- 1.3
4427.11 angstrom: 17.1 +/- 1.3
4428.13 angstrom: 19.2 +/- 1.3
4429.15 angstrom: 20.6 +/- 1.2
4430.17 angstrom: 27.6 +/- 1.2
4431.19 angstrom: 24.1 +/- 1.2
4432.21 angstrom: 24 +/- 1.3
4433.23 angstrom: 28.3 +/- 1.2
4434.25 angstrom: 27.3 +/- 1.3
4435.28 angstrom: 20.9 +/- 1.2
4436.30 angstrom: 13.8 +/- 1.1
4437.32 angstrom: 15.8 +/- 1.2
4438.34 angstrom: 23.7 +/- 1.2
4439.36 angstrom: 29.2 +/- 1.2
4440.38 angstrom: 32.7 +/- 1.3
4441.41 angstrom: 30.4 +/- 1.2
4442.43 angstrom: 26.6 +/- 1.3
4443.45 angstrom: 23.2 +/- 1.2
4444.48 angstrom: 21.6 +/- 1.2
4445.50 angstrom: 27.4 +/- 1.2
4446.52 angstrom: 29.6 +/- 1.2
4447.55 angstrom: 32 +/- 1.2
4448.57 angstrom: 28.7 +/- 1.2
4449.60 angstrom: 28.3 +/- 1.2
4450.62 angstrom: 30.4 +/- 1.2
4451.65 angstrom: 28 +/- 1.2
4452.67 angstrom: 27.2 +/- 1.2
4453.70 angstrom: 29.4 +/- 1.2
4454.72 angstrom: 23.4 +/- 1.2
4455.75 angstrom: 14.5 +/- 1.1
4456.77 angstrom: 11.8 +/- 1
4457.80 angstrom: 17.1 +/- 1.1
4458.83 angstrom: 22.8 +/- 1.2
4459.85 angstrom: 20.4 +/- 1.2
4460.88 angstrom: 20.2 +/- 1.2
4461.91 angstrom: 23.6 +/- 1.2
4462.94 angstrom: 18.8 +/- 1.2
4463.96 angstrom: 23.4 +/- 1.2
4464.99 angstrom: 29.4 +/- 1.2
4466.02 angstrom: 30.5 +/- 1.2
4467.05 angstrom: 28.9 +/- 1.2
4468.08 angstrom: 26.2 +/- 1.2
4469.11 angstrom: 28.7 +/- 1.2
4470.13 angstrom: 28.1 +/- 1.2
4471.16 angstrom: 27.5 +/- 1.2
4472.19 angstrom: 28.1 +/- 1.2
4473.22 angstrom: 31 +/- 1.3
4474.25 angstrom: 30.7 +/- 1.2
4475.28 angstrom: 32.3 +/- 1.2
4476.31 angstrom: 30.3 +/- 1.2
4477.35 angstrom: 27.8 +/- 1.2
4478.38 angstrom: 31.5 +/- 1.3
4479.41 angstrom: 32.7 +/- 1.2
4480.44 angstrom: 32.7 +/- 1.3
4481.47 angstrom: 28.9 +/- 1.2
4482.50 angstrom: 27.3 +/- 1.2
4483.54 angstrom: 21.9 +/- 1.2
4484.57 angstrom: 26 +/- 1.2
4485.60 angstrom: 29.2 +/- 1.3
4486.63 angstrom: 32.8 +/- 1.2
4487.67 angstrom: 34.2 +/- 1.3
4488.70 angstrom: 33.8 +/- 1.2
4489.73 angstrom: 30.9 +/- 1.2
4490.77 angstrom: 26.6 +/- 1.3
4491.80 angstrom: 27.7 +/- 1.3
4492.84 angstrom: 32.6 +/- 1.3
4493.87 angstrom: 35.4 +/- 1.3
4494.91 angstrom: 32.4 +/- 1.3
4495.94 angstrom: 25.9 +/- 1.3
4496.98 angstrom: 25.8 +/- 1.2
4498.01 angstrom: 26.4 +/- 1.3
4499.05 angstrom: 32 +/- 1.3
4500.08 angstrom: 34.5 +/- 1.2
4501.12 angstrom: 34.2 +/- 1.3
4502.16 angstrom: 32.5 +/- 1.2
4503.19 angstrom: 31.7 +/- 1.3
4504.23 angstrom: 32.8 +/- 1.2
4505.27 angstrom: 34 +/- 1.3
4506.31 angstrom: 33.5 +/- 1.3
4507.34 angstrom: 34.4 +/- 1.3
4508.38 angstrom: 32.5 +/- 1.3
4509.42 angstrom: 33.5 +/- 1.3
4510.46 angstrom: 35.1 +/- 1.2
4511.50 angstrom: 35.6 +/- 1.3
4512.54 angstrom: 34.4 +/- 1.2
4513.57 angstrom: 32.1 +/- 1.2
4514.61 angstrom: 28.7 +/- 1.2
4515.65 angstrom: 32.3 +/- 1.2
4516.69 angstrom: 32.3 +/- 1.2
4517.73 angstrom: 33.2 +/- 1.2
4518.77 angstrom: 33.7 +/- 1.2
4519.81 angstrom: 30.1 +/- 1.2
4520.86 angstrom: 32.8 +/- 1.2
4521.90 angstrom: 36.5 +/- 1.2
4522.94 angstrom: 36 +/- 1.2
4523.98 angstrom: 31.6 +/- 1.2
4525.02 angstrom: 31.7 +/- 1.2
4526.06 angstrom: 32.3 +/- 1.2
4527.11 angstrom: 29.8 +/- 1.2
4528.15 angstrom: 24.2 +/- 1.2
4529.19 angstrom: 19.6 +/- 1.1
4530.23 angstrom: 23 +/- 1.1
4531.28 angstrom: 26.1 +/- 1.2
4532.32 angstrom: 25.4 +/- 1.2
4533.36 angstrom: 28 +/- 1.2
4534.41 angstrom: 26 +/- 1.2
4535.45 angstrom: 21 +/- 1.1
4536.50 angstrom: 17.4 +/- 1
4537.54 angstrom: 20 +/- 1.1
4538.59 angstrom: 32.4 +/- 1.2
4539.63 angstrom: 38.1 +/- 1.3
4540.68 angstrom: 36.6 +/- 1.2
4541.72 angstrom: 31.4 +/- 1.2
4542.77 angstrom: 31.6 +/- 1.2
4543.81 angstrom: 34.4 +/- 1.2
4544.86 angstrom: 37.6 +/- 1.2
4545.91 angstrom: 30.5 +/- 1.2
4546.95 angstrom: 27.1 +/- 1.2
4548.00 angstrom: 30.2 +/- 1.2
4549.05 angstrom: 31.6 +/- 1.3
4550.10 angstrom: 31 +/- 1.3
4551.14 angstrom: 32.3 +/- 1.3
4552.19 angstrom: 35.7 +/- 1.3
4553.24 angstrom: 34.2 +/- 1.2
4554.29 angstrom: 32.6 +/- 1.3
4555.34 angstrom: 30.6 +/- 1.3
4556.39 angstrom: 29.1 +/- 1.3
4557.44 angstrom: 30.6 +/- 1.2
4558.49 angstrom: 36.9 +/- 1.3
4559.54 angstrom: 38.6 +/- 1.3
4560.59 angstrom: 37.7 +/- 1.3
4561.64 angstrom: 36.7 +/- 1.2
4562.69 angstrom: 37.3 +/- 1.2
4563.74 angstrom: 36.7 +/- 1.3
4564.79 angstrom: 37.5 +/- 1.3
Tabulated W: 1.9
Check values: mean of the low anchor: 21.8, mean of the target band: 23.7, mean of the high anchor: 31.1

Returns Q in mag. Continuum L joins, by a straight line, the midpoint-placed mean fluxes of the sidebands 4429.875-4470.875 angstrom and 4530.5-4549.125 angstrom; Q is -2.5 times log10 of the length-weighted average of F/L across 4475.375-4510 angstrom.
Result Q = -0.15 mag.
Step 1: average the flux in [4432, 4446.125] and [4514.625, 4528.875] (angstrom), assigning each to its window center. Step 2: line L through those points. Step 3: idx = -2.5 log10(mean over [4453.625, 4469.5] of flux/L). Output 0.17 mag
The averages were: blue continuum 24.7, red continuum 31.7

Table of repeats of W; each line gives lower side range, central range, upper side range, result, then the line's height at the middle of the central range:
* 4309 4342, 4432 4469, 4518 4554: 1.53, 25.8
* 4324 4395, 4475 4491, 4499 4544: -0.76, 28.6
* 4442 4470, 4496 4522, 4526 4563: -3.84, 28.2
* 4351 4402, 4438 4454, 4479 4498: -0.72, 26.8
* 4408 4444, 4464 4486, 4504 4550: -1.44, 27.1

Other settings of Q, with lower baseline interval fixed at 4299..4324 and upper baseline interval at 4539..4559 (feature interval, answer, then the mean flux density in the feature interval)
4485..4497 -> -0.069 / 30.8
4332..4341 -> -0.187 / 22.1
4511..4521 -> -0.068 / 32.5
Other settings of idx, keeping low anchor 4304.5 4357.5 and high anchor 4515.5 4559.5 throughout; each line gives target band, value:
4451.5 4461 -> 0.23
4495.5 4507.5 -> -0.10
